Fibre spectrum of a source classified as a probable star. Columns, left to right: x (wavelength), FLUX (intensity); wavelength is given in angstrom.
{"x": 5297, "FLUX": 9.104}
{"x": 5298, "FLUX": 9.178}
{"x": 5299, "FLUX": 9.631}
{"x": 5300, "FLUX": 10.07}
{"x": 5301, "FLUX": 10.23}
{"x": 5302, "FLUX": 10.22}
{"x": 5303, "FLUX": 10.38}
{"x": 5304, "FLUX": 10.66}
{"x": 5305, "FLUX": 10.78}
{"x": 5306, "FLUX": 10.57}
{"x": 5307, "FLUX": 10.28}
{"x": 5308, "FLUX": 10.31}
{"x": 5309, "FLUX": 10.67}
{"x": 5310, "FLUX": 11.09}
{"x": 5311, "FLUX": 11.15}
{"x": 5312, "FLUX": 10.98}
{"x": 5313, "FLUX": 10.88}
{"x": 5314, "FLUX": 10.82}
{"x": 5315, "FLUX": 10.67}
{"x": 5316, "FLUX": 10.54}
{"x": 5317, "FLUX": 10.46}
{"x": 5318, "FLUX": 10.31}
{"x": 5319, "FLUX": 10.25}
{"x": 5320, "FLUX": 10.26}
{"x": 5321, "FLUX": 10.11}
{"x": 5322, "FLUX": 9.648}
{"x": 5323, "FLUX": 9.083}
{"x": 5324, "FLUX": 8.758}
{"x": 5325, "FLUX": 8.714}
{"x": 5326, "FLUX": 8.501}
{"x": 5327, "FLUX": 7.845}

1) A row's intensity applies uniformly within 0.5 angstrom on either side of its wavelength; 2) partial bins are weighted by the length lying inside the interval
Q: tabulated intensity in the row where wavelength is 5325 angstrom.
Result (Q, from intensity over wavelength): 8.714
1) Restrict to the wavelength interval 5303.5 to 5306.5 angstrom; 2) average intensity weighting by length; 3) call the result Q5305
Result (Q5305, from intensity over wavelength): 10.7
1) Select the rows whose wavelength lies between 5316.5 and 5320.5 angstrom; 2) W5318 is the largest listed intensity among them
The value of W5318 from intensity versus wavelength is 10.46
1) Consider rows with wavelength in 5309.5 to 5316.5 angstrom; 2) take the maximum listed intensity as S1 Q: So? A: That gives 11.15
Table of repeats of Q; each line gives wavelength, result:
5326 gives 8.501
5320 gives 10.26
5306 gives 10.57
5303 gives 10.38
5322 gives 9.648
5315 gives 10.67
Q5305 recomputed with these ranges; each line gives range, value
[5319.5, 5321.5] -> 10.2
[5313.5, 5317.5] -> 10.6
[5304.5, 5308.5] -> 10.5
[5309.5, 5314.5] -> 11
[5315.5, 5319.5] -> 10.4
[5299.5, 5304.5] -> 10.3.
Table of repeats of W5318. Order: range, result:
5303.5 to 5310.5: 11.09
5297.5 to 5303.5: 10.38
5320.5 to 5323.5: 10.11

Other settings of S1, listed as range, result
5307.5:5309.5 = 10.67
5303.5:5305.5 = 10.78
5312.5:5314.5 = 10.88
